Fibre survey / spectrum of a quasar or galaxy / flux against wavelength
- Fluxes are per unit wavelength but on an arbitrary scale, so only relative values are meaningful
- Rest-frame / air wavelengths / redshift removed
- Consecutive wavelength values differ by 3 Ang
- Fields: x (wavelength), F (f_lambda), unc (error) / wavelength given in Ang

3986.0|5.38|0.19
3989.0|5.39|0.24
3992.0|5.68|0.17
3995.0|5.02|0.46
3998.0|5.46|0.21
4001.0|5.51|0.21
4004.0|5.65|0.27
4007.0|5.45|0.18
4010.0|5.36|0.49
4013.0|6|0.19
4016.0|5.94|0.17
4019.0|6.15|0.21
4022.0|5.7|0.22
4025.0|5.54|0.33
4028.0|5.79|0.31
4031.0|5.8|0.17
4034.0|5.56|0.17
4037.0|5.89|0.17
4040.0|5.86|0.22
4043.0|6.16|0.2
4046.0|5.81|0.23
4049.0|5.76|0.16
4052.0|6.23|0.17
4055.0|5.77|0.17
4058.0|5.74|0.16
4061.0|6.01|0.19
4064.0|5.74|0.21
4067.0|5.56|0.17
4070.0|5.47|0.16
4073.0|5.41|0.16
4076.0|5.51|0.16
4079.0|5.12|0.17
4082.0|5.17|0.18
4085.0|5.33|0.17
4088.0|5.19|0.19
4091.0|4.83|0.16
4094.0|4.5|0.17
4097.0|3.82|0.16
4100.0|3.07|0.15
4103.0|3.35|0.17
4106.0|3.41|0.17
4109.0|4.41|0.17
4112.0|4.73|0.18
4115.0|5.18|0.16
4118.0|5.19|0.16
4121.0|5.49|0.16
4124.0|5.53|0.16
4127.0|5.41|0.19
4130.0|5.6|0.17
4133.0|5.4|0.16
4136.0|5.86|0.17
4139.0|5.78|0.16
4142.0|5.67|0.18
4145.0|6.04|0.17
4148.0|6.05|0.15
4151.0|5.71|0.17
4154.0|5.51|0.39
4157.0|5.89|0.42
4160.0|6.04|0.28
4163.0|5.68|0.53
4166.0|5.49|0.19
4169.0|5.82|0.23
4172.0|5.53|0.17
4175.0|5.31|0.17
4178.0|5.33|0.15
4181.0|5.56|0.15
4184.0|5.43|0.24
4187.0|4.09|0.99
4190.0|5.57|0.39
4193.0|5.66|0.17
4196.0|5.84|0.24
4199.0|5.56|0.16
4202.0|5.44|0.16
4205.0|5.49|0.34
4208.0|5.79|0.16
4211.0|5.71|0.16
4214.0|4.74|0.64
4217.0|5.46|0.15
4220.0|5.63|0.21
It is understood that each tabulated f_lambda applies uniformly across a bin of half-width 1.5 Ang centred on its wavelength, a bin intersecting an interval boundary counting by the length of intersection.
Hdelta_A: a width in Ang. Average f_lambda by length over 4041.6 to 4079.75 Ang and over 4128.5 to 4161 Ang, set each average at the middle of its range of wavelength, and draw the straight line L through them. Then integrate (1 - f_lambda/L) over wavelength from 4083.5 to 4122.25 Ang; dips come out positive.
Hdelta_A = 8.5 Ang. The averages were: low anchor 5.73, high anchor 5.77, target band 4.49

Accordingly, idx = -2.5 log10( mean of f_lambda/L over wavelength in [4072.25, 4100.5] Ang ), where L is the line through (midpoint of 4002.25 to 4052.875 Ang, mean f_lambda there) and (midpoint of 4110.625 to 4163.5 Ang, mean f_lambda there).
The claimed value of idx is 0.176 mag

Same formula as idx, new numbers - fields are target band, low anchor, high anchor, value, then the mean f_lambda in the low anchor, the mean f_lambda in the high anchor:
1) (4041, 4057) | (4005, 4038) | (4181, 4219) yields -0.046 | 5.74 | 5.41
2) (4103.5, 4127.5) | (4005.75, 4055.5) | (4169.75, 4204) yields 0.158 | 5.81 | 5.4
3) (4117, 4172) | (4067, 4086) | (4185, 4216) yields -0.059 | 5.35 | 5.39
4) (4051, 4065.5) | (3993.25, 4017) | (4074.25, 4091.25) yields -0.109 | 5.54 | 5.22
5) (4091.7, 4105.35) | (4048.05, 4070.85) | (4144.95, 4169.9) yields 0.476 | 5.79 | 5.79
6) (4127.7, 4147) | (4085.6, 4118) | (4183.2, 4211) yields -0.204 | 4.32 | 5.45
